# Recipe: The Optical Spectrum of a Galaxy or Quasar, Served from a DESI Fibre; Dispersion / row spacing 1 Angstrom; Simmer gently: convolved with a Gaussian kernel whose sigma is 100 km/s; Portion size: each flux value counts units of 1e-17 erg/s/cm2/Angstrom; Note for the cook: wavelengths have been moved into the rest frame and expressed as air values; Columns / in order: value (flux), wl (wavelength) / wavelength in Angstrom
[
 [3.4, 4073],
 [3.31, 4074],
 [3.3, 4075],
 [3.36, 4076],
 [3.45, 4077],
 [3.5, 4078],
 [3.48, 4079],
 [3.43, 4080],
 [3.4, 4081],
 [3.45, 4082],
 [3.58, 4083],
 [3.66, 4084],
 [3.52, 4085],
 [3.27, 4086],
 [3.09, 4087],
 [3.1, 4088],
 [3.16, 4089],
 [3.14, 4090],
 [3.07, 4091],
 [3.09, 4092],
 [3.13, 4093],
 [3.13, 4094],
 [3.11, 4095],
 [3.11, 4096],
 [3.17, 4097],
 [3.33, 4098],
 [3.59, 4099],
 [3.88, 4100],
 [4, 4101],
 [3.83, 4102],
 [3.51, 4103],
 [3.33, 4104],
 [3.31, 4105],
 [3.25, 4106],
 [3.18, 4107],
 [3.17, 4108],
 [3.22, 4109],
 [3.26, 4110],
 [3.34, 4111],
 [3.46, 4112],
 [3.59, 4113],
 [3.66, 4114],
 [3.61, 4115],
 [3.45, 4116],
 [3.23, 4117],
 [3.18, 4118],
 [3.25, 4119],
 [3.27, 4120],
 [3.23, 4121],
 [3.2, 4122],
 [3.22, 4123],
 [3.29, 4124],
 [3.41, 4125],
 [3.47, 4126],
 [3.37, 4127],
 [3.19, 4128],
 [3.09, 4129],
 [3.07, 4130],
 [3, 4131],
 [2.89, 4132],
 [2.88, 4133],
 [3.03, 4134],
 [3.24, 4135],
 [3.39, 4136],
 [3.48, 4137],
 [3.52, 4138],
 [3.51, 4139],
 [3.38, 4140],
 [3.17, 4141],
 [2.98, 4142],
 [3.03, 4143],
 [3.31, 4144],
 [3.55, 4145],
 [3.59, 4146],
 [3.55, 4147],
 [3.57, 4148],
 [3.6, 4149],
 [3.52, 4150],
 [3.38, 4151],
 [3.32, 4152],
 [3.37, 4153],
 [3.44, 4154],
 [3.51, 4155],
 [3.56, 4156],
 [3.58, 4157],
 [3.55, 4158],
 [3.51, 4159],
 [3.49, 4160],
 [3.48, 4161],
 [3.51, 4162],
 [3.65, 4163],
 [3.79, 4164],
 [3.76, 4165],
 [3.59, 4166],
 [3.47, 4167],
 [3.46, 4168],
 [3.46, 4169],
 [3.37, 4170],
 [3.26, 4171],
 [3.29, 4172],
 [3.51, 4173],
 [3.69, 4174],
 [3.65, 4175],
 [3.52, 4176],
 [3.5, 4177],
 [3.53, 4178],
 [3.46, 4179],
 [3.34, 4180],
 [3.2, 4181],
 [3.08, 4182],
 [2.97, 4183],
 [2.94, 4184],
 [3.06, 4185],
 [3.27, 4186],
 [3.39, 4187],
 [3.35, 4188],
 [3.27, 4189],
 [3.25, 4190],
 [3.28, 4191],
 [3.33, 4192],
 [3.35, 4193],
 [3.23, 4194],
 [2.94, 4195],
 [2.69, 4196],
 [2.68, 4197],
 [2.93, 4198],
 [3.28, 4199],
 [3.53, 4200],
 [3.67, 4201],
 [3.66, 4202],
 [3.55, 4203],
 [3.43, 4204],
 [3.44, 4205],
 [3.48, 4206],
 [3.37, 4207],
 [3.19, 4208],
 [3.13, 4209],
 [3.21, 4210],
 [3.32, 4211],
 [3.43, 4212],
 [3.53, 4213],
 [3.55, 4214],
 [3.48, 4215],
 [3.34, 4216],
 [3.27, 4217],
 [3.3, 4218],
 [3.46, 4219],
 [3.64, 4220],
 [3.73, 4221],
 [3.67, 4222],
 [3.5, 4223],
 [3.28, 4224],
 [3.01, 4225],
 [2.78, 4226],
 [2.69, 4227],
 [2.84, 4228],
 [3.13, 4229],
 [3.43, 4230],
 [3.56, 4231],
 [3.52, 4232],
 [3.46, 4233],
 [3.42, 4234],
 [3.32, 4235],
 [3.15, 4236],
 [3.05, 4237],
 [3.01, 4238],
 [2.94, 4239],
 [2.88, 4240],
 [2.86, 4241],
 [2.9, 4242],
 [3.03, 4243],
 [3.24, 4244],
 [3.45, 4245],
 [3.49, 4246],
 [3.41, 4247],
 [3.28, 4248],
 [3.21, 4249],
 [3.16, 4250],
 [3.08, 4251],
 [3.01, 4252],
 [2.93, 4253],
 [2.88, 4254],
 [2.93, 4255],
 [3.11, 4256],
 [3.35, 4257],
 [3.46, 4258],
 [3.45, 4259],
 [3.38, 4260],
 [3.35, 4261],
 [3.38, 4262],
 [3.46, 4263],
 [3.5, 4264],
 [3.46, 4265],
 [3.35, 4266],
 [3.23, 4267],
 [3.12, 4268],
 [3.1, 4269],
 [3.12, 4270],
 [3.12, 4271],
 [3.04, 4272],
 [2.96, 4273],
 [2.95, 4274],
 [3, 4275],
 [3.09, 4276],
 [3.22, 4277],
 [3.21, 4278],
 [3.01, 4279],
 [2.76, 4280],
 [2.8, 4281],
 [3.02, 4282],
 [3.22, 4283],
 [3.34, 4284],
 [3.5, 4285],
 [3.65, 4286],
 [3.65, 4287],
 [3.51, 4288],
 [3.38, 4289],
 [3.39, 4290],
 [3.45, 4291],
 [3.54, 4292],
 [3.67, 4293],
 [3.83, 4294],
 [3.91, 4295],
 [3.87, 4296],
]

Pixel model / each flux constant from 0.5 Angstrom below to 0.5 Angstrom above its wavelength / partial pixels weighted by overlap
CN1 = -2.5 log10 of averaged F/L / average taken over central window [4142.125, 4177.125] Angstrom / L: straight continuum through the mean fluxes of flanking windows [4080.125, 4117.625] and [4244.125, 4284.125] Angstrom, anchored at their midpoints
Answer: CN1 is -0.06 mag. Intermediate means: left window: 3.36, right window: 3.18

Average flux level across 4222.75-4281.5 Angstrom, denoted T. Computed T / 3.16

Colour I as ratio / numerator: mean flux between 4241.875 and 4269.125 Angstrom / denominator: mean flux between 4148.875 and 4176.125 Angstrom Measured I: 0.93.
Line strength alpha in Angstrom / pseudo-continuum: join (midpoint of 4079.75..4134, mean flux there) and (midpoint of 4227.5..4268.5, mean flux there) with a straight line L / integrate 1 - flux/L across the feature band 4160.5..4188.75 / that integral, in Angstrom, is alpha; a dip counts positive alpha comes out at -1.2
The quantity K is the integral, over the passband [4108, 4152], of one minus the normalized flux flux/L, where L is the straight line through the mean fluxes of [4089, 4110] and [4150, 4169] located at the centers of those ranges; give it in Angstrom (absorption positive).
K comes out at 1.39 Angstrom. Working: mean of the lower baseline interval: 3.32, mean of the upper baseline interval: 3.52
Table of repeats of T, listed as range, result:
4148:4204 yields 3.38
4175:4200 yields 3.22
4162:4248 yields 3.31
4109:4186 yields 3.37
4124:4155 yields 3.31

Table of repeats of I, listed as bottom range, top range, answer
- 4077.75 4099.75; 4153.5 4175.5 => 1.07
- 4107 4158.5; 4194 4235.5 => 0.99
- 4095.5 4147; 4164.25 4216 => 1.00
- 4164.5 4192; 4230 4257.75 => 0.94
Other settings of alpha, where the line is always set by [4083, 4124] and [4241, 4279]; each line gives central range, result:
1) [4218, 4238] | -0.4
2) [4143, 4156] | -0.7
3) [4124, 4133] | 0.4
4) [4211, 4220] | -0.5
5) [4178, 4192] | 0.1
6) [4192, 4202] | 0.2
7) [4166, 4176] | -0.6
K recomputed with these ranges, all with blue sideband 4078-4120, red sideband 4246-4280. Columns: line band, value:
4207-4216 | -0.3 Angstrom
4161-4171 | -0.8 Angstrom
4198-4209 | -0.6 Angstrom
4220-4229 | 0.1 Angstrom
